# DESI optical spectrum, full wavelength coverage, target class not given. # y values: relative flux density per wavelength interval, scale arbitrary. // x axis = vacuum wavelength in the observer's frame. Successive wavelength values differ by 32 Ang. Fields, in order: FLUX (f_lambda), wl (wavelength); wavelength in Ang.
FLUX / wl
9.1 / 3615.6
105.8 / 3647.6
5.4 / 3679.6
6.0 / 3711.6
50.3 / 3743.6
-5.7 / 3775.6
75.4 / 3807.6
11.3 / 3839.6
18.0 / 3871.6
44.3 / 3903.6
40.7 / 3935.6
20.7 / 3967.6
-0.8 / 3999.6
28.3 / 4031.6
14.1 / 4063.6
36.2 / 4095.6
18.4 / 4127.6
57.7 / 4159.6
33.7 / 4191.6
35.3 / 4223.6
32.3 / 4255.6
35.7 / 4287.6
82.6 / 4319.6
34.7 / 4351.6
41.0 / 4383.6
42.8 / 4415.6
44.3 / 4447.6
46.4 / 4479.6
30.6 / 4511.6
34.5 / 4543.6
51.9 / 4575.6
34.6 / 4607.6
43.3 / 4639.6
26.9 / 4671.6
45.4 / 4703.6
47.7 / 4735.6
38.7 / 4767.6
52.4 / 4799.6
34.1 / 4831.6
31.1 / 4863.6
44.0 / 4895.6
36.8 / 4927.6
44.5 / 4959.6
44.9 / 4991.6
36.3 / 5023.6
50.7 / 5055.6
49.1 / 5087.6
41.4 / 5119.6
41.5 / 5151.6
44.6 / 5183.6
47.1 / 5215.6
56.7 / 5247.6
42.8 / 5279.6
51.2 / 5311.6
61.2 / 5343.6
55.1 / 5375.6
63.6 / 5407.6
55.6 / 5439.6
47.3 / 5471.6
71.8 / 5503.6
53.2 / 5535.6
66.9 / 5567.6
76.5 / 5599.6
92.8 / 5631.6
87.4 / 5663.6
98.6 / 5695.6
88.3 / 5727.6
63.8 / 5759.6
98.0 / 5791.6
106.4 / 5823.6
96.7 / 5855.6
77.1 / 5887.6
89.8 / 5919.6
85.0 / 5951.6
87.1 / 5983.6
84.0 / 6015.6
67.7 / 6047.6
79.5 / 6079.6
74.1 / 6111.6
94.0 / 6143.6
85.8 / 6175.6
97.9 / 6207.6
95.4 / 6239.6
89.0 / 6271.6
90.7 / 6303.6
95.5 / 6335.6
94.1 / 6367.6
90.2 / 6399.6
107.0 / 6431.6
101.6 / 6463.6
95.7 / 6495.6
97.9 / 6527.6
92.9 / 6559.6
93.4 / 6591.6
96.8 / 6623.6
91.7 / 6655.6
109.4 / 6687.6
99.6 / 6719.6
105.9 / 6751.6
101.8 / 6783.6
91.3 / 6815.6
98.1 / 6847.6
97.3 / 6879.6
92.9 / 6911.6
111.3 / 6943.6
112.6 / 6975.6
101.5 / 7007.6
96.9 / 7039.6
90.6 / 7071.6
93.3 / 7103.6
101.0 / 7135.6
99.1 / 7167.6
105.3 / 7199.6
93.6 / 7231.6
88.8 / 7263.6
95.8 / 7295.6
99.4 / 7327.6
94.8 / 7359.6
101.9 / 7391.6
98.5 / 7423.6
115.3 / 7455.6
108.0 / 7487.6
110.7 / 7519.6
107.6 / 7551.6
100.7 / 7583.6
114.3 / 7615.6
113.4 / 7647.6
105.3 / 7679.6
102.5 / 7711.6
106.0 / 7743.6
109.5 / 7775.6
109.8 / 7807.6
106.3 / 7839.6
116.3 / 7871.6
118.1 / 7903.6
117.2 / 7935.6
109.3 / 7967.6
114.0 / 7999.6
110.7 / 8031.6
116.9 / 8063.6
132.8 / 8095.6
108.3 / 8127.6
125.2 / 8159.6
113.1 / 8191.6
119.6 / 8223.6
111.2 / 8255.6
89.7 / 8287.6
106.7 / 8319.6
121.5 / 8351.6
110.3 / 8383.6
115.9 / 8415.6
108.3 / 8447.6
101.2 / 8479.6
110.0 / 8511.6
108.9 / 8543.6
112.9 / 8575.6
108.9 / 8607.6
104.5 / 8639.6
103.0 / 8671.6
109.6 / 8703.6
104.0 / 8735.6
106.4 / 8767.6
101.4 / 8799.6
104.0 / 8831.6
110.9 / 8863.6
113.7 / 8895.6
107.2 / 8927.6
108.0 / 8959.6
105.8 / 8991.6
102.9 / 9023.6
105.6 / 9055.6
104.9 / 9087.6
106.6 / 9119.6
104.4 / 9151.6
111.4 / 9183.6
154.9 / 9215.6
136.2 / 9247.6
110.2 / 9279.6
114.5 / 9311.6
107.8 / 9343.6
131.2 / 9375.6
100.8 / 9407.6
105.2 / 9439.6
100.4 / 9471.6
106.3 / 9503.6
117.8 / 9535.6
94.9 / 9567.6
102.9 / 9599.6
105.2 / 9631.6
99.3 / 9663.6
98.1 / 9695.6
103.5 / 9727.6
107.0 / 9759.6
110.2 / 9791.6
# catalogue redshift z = 0.405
